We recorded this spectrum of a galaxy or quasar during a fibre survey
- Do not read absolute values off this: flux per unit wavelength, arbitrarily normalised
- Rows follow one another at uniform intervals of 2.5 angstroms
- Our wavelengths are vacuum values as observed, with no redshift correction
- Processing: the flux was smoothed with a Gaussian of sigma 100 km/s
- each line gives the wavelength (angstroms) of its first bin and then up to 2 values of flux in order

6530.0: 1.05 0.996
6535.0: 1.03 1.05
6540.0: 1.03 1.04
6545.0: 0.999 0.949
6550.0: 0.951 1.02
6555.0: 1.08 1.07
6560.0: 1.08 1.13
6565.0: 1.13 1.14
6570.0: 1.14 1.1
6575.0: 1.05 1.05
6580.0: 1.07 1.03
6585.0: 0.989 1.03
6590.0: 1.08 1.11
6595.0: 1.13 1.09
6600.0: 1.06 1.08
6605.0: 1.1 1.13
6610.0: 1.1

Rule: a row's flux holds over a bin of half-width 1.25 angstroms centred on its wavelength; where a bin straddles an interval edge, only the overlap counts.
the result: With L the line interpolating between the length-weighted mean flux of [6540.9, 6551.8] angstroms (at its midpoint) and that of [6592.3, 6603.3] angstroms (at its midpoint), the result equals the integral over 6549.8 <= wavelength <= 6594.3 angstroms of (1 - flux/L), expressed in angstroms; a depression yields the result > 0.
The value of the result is -1.4 angstroms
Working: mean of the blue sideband 0.988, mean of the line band 1.07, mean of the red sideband 1.09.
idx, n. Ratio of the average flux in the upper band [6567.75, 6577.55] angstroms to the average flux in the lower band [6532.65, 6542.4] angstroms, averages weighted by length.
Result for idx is 1.06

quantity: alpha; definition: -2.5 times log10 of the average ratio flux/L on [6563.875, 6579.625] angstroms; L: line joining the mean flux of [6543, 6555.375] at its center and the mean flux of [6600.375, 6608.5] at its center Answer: -0.06 mag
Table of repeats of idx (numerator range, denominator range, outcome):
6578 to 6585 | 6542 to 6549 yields 1.05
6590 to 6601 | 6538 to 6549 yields 1.09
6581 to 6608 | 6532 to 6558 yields 1.05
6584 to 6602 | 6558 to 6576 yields 0.97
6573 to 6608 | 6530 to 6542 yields 1.04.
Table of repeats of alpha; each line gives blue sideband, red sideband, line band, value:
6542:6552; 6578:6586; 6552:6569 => -0.10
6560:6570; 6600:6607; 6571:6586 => 0.06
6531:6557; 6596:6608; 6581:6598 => 0.01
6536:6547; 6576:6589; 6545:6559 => 0.01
